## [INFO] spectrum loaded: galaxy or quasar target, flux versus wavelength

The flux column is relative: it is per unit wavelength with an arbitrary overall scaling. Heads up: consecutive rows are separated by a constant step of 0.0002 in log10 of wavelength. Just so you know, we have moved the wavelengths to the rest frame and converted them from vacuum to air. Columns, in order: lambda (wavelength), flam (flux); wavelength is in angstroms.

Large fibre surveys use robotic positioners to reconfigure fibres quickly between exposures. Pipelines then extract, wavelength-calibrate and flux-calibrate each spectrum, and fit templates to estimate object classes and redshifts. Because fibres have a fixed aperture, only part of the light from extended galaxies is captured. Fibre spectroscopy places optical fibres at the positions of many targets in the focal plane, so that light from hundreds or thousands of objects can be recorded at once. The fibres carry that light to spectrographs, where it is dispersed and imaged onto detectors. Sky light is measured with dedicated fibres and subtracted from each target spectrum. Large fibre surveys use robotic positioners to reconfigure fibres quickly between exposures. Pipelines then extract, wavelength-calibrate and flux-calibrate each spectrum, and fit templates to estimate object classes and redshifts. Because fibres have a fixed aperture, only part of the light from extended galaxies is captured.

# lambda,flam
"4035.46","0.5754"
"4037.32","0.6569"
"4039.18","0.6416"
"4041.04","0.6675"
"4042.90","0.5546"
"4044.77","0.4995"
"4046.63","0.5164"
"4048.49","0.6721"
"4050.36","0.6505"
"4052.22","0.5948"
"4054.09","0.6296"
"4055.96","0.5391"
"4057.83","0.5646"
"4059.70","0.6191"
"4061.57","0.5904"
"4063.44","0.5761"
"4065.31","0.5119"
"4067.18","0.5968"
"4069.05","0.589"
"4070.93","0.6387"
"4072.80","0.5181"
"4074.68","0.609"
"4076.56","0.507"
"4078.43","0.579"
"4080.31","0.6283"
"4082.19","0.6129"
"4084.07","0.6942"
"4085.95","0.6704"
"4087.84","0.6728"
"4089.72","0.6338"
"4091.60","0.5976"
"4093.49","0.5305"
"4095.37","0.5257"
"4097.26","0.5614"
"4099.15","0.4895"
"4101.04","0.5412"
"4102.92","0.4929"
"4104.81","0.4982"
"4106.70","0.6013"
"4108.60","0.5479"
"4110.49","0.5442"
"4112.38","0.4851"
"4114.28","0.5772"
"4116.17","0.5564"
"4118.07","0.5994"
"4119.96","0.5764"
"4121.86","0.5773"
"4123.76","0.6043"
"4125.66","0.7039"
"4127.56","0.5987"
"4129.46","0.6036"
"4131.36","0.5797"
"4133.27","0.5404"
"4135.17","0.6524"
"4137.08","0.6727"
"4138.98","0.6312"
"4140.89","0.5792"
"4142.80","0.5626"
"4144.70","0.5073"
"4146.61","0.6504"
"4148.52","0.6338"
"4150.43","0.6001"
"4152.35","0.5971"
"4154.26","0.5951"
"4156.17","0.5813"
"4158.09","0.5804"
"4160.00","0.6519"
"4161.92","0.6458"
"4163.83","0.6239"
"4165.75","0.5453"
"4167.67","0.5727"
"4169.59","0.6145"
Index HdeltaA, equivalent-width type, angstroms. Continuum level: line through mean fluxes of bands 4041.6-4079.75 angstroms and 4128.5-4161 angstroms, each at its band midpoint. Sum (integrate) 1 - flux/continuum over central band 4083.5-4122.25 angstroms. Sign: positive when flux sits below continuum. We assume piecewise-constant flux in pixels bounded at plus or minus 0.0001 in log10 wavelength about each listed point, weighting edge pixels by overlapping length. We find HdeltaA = 1.4 angstroms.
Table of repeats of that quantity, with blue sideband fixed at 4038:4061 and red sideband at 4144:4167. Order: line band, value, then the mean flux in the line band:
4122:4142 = -0.5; 0.614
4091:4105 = 1.6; 0.53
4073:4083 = 0.3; 0.582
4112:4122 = 0.6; 0.565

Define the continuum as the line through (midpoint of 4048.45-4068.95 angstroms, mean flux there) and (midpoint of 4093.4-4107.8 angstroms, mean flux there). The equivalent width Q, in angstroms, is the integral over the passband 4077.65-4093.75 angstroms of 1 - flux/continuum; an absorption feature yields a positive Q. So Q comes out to -2.24 angstroms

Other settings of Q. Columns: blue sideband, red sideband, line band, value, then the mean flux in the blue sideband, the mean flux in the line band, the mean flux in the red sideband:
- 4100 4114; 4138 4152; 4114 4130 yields -1.2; 0.532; 0.601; 0.595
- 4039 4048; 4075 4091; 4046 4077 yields 0.6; 0.575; 0.586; 0.624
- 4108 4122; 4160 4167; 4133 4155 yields -0.6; 0.557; 0.604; 0.61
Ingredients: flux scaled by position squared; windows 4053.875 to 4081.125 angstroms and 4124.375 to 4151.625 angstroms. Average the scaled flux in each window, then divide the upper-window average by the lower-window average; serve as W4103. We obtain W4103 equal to 1.09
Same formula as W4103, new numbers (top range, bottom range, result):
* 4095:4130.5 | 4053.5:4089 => 0.96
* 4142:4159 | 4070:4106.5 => 1.05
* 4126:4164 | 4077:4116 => 1.08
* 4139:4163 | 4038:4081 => 1.07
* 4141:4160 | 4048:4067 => 1.05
